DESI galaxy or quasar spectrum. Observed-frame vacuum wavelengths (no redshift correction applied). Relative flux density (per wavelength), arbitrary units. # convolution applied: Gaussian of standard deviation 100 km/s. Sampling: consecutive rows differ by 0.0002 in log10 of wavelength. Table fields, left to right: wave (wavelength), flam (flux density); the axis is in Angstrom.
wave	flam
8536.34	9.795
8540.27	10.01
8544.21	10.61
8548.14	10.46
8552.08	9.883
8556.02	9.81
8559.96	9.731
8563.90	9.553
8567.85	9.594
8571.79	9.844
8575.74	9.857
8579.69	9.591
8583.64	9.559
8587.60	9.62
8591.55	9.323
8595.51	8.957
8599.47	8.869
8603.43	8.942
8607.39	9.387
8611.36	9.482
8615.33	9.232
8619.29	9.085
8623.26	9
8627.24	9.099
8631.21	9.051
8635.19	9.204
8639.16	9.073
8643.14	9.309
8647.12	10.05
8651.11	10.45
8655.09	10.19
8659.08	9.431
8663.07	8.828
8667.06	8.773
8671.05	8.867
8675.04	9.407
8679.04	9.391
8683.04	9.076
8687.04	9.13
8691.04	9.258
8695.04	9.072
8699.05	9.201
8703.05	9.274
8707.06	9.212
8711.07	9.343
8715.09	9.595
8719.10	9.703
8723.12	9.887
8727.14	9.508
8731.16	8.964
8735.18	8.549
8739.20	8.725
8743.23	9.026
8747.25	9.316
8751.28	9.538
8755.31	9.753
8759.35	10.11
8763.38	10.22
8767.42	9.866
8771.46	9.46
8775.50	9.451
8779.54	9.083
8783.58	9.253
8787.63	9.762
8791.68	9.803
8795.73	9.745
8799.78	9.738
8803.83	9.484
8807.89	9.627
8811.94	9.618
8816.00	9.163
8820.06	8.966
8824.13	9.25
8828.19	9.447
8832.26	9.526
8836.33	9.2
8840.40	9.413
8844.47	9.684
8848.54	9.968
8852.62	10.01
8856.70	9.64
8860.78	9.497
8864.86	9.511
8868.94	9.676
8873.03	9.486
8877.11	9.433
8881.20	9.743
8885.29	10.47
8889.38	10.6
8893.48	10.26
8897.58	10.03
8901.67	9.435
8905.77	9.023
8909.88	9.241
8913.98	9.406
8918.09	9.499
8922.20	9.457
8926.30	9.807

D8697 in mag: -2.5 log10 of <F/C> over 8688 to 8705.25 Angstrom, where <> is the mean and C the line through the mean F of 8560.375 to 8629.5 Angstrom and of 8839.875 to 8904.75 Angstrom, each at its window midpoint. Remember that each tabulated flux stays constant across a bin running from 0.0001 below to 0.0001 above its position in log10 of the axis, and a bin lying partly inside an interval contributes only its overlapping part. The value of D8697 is 0.04 mag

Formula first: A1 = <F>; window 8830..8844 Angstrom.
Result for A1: 9.41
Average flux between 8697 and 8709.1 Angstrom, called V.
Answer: 9.23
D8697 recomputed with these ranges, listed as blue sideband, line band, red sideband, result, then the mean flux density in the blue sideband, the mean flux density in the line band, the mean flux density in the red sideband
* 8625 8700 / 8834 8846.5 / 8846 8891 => 0.04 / 9.31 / 9.43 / 9.81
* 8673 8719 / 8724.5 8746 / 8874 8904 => 0.05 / 9.29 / 9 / 9.97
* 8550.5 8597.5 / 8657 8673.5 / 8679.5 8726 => 0.05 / 9.61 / 8.99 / 9.35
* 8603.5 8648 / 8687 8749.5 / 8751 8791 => 0.03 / 9.24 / 9.24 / 9.66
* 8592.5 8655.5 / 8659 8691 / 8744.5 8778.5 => 0.04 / 9.32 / 9.1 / 9.68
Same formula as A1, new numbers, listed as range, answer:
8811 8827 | 9.23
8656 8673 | 9.05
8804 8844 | 9.37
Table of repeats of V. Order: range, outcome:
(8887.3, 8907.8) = 9.87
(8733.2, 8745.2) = 8.77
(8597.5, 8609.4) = 9.07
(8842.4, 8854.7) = 9.88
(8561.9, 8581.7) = 9.69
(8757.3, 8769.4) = 10.1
